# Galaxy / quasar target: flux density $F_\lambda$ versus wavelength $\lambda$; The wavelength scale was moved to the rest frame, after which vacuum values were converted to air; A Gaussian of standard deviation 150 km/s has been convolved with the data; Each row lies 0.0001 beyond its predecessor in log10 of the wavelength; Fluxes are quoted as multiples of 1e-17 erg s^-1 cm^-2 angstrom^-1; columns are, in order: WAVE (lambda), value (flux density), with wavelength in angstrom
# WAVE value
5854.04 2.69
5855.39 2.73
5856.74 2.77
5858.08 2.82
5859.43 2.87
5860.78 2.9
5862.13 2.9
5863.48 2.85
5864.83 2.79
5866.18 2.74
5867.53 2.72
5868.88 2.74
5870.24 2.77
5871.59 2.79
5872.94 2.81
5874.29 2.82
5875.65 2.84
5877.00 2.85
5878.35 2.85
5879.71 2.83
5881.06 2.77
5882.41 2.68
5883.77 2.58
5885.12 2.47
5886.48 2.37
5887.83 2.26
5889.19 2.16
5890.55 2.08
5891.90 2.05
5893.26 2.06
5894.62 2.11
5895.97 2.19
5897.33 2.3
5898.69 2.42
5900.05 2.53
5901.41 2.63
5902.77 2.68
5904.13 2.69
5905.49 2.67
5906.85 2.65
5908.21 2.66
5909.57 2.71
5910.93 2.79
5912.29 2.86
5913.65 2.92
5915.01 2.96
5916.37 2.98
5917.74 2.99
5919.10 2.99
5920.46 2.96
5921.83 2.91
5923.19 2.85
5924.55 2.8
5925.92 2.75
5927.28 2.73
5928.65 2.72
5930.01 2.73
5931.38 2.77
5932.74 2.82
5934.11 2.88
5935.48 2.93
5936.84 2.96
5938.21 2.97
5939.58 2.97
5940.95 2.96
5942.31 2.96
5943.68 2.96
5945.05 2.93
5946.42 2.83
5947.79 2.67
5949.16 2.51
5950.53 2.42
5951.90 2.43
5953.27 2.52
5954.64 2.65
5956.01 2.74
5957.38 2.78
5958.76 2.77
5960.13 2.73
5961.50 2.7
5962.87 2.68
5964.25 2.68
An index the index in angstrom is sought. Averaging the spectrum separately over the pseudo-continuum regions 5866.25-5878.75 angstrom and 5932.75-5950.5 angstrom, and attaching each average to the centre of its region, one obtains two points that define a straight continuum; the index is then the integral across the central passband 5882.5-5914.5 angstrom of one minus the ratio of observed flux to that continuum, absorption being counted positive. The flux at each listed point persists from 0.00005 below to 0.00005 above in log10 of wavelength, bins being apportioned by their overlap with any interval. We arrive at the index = 3.9 angstrom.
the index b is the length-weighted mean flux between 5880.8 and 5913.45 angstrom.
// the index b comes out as 2.48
